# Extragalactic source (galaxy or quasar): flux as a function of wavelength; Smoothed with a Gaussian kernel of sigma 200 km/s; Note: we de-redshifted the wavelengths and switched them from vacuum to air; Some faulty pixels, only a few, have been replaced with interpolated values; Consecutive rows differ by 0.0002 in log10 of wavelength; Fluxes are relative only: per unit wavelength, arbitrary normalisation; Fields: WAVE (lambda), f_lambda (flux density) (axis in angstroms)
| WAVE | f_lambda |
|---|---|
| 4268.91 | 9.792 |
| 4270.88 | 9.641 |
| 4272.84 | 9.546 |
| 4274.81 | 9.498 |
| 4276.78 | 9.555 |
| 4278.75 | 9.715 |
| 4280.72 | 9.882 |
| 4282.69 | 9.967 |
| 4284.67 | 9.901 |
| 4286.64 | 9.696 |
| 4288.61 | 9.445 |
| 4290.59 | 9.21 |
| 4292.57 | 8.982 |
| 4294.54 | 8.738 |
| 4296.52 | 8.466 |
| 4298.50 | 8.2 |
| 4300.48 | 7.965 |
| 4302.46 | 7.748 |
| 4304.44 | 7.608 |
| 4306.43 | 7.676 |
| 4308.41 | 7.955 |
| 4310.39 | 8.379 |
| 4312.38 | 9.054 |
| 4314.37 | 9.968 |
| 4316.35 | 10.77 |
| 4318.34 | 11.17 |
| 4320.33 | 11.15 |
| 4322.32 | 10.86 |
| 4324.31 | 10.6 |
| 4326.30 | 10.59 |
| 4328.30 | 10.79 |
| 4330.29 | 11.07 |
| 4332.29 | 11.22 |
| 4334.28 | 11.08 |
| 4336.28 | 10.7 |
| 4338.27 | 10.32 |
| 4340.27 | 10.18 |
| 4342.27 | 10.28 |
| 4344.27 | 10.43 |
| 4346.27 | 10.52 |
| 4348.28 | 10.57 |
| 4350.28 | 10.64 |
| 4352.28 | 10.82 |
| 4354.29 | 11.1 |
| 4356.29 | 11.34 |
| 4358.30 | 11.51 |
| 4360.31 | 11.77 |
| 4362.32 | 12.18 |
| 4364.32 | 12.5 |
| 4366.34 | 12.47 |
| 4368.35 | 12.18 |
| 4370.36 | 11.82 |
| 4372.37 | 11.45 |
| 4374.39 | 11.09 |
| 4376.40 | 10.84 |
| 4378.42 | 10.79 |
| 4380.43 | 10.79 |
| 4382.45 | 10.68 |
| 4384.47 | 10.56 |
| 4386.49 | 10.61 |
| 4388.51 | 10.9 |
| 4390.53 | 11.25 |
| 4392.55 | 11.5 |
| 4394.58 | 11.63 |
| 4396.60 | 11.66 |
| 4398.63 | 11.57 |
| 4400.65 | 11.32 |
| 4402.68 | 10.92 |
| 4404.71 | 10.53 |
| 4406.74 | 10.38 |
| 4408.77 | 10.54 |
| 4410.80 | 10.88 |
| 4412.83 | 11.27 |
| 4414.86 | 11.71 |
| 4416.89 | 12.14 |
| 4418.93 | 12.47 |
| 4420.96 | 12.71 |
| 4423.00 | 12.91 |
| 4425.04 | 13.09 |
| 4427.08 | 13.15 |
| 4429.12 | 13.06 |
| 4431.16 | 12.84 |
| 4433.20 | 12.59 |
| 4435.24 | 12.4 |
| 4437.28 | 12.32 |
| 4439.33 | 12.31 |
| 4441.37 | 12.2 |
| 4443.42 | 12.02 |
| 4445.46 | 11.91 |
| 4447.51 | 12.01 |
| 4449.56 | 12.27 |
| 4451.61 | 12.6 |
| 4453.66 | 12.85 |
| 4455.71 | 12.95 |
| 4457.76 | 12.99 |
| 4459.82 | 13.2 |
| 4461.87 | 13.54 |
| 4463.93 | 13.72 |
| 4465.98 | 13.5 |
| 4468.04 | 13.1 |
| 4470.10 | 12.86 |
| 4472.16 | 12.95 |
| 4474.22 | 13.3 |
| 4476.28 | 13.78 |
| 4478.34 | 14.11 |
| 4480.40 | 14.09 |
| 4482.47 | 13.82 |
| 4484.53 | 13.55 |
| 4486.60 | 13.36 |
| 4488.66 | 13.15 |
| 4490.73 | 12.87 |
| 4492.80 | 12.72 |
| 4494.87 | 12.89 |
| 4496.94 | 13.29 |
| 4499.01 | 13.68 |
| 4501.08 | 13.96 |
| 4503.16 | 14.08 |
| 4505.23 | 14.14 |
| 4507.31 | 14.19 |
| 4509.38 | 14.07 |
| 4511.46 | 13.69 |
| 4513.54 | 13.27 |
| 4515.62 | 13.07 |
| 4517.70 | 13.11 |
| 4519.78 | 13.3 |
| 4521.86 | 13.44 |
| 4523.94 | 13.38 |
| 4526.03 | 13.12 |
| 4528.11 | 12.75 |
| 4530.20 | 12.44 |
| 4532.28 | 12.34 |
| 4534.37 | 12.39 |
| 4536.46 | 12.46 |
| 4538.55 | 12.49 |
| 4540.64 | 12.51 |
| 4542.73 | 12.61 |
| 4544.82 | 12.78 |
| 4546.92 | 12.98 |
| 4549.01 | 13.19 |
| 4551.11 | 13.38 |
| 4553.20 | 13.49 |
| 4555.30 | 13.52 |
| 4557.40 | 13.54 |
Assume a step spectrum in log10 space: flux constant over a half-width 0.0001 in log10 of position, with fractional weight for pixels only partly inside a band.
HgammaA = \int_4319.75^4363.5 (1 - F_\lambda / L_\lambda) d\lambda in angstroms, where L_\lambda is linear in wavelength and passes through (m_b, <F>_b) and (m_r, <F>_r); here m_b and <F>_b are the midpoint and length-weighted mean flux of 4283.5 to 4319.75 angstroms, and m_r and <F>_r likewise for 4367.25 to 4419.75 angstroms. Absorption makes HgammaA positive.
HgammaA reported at -4.22 angstroms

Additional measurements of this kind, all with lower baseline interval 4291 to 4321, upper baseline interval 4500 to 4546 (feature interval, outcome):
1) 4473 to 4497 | -1.9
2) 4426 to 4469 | -3.9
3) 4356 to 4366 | -2.0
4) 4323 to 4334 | -1.8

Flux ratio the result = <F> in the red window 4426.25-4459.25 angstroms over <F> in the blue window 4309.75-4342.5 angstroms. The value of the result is 1.19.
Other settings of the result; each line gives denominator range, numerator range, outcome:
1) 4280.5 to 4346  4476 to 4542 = 1.37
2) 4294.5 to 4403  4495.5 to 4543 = 1.25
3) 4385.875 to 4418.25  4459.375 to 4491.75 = 1.20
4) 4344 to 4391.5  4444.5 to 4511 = 1.19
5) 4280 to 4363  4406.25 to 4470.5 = 1.25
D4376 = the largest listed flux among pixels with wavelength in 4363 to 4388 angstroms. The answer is 12.5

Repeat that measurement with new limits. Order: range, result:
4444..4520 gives 14.19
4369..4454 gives 13.15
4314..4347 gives 11.22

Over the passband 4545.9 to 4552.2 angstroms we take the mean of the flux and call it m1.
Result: 13.2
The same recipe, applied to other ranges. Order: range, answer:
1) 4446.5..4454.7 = 12.4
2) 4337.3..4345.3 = 10.3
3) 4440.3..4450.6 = 12.1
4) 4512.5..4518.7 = 13.1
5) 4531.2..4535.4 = 12.4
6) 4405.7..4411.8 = 10.6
